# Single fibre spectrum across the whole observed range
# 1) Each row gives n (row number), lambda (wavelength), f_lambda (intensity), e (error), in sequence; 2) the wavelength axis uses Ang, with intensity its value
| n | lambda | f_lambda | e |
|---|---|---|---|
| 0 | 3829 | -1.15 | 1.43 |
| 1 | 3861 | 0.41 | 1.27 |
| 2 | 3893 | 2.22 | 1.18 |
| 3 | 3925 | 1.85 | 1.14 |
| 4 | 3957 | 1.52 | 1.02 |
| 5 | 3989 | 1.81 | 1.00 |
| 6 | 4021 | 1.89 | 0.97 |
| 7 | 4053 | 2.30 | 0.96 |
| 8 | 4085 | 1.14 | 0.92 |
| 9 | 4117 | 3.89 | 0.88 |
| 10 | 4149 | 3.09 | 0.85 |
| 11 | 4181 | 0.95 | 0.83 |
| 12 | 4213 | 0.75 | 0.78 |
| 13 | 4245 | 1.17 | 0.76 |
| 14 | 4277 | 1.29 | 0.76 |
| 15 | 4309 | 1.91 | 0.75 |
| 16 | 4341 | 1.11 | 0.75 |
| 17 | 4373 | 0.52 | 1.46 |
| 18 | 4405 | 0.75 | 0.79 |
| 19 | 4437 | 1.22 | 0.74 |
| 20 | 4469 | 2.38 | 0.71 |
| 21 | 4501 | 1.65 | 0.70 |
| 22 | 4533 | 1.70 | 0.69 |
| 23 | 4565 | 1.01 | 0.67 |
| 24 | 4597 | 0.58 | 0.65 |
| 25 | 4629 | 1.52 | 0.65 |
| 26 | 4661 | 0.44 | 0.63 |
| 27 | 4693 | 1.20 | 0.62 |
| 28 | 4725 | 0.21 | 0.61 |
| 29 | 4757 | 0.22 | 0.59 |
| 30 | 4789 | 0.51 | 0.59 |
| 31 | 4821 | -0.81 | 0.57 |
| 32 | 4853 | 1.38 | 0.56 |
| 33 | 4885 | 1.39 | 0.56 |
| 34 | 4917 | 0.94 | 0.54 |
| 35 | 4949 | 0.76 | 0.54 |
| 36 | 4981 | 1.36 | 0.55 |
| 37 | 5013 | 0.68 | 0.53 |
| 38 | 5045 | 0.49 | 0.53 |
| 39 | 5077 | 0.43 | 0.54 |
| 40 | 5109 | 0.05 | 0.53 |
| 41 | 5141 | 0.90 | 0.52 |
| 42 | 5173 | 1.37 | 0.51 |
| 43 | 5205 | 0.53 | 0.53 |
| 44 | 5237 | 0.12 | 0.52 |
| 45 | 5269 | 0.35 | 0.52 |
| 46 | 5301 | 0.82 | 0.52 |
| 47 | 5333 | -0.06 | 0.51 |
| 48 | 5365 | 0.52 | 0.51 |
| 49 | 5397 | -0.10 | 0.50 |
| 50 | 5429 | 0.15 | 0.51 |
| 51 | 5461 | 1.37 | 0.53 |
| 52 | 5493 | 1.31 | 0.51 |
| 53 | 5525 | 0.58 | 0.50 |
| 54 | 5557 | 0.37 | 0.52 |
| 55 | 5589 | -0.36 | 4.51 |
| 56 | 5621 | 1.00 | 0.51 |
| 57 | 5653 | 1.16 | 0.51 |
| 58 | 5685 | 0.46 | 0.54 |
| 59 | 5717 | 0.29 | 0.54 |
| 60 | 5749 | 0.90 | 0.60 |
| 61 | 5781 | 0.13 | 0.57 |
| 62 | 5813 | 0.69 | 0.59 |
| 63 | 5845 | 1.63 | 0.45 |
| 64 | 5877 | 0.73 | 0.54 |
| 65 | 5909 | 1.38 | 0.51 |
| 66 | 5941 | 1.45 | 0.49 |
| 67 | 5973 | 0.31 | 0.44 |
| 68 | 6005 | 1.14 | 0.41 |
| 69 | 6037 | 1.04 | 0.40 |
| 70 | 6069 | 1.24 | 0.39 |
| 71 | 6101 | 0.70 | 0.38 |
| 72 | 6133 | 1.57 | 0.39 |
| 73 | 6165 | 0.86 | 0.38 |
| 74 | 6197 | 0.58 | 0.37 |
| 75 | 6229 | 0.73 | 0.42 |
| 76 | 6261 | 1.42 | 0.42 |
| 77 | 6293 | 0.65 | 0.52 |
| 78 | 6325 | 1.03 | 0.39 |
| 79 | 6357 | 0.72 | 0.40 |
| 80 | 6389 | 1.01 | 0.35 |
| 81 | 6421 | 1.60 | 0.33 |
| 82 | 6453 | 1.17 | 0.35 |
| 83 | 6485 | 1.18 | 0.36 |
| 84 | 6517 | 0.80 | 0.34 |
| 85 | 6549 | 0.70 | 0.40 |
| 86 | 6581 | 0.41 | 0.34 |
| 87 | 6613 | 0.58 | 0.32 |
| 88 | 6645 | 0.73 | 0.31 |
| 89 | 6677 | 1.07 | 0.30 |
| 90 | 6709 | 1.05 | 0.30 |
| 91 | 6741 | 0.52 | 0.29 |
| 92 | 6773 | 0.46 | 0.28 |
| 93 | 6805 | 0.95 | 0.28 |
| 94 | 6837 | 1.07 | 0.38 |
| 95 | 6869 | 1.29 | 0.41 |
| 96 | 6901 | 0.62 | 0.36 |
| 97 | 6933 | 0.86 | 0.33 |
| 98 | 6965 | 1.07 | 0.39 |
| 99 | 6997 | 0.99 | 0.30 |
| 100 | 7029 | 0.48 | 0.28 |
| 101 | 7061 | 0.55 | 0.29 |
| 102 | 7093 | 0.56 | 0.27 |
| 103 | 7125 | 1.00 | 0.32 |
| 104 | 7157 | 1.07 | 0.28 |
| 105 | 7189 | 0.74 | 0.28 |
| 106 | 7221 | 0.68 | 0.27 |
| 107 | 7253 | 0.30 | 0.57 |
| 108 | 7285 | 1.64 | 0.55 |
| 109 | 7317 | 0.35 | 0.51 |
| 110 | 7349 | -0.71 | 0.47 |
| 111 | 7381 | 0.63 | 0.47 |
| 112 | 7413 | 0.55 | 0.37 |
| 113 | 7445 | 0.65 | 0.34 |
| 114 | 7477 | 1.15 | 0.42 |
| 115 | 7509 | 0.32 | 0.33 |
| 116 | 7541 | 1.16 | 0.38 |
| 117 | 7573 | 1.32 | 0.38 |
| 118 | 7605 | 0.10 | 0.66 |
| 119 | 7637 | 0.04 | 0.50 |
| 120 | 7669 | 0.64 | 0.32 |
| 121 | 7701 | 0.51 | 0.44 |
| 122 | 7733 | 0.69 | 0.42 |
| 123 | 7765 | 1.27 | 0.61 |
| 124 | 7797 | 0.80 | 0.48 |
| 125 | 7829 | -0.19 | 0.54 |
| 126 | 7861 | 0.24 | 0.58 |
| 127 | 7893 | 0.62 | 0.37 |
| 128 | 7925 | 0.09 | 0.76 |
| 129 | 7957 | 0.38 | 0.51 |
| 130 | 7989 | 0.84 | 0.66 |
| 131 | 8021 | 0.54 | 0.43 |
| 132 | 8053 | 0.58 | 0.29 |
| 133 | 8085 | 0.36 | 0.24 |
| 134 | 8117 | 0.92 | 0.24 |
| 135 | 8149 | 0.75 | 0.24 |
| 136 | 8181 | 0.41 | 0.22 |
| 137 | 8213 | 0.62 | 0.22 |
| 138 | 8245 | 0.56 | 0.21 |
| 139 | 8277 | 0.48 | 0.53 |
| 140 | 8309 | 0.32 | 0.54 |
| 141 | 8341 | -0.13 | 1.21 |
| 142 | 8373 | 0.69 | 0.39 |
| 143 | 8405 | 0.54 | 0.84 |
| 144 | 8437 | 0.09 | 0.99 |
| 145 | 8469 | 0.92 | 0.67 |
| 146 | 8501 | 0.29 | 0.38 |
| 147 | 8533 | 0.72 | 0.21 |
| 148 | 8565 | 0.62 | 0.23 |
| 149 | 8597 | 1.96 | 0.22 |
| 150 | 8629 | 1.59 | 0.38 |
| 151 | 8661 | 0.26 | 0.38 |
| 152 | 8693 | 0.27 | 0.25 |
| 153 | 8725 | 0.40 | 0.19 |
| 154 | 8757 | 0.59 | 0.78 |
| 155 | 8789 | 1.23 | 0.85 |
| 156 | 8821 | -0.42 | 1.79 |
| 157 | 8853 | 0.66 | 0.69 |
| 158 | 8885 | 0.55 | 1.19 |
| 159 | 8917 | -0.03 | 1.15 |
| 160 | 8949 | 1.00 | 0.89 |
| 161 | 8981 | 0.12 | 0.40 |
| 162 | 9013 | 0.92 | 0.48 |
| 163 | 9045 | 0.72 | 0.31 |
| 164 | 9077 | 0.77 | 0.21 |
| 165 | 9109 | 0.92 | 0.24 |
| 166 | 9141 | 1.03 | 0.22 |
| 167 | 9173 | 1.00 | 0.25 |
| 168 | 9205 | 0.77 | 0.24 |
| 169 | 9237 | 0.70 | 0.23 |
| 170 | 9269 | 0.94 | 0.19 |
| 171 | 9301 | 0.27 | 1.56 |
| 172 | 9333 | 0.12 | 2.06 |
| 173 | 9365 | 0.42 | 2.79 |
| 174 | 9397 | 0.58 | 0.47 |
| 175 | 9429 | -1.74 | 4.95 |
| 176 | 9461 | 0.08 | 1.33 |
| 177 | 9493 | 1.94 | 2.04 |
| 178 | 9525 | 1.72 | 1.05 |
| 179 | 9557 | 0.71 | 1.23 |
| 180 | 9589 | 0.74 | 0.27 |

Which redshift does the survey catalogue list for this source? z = 1.31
